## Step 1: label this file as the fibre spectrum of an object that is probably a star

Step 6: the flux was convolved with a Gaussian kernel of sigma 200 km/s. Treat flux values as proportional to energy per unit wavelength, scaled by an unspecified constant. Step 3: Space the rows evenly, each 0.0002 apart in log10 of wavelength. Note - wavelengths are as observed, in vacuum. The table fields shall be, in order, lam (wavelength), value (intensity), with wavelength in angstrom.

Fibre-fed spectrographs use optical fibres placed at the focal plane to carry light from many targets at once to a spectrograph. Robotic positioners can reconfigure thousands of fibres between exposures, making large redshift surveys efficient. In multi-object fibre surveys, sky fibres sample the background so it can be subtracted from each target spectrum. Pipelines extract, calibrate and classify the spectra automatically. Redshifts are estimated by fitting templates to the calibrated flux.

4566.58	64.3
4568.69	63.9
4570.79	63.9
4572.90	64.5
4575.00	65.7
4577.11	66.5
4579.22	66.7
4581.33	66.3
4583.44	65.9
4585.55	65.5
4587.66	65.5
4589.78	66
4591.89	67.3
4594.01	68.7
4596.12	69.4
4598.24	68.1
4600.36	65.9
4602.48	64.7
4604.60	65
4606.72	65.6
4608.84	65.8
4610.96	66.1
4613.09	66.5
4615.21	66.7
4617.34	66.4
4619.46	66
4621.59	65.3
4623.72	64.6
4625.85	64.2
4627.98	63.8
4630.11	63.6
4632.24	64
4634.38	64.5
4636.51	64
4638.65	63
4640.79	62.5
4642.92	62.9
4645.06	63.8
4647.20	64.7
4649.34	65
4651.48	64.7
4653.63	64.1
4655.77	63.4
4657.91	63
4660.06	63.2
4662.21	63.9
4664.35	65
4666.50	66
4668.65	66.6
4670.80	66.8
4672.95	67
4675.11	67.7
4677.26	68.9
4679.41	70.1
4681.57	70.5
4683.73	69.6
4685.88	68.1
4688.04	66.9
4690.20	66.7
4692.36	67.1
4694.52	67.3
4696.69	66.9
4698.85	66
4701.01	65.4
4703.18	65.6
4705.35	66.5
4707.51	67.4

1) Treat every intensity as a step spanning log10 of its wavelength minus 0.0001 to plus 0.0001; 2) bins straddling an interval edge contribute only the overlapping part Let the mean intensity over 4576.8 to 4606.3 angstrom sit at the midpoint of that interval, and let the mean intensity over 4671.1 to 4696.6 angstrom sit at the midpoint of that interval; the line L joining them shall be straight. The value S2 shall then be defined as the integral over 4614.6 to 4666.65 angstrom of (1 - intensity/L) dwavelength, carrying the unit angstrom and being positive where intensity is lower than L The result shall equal 2.36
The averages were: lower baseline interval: 66.5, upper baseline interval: 68.1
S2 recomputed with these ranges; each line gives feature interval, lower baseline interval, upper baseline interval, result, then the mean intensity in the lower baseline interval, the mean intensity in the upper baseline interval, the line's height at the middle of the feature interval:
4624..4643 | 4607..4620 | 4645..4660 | 0.42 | 66.3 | 64.1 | 65.1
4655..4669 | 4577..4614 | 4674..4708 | 0.59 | 66.4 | 67.5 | 67.2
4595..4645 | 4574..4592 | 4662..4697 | 1.11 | 66.1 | 67.5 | 66.6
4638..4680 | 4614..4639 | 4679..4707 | 0.61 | 64.7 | 67.4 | 66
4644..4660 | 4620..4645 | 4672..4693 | 0.38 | 63.9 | 68.3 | 65.6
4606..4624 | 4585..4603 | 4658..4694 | 0.26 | 66.9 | 67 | 66.9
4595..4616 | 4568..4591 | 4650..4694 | -0.19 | 65.5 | 66.5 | 65.8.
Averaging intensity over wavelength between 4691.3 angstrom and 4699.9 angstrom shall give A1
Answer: 66.8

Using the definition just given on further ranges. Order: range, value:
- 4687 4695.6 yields 67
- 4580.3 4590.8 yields 65.8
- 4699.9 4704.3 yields 65.5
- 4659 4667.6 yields 64.5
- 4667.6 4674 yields 66.8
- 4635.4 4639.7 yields 63.5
